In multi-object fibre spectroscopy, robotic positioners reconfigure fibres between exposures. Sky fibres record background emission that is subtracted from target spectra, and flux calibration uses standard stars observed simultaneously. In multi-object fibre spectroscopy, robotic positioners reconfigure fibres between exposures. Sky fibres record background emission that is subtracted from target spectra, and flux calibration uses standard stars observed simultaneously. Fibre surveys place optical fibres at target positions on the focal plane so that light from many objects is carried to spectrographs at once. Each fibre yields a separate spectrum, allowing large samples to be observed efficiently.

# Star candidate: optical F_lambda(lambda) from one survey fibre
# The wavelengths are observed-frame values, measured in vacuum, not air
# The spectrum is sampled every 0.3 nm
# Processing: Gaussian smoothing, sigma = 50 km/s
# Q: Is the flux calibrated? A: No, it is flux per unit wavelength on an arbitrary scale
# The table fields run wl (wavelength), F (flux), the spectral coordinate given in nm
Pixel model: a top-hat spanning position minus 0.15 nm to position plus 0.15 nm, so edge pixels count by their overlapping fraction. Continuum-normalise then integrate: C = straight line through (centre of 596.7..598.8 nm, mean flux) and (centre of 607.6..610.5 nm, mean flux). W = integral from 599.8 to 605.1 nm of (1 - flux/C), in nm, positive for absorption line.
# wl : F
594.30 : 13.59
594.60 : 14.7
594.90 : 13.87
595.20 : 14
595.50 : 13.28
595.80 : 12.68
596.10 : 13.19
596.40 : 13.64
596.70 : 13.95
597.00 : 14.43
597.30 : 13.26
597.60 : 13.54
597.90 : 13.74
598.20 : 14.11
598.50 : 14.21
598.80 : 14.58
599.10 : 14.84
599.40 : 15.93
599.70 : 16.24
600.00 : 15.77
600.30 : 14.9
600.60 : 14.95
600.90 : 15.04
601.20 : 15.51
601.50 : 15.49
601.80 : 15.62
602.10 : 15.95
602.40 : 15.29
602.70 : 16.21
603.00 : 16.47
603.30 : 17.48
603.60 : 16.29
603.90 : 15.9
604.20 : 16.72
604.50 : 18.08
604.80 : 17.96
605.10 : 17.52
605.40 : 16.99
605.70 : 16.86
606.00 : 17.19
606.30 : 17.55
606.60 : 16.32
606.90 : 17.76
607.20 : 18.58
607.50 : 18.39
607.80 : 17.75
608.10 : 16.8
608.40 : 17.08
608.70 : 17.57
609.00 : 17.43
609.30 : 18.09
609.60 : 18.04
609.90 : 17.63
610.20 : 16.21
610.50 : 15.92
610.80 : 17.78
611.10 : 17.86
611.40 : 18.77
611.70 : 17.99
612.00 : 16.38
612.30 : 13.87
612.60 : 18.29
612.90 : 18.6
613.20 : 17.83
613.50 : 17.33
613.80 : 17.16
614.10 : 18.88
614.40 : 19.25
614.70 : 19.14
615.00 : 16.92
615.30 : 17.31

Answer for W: -0.27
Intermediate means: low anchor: 13.9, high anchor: 17.3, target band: 16.1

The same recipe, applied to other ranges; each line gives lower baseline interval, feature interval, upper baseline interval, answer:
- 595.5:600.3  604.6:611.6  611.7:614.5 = -0.452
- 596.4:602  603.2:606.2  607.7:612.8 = -0.204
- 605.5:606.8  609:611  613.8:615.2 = 0.037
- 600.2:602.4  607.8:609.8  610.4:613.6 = -0.092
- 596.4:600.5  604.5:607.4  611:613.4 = -0.242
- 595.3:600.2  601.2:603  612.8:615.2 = -0.059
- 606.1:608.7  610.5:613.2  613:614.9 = 0.094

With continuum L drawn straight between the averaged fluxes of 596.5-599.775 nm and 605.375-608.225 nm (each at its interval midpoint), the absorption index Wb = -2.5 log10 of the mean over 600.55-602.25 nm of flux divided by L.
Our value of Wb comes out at 0.006 mag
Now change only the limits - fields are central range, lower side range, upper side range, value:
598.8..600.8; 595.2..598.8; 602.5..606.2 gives -0.03 mag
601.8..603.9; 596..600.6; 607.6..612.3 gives -0.04 mag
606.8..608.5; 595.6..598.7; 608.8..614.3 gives -0.08 mag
